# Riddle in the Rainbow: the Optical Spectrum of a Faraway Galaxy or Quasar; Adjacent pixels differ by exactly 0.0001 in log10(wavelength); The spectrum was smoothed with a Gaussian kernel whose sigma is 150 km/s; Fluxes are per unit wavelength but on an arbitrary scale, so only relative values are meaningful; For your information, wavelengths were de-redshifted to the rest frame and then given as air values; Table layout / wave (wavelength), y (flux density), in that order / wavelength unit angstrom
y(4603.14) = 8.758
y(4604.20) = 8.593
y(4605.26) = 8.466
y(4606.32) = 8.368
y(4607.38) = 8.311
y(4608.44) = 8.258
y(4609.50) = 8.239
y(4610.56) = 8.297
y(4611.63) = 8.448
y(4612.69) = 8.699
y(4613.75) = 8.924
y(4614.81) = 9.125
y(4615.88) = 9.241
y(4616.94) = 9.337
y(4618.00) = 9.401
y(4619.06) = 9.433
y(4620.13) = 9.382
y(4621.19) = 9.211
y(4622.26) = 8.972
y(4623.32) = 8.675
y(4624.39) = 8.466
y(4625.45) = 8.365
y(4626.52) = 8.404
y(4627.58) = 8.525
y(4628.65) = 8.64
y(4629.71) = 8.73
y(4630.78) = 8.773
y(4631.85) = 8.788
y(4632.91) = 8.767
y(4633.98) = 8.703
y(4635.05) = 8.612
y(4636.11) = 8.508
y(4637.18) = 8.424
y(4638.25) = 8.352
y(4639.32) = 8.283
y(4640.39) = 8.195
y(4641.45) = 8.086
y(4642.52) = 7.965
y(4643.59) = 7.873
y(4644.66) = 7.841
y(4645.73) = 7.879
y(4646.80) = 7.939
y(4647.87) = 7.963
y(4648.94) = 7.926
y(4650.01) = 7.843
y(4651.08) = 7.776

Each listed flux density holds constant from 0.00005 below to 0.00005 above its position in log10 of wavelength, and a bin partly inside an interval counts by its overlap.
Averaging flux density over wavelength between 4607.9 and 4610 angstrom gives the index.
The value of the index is 8.26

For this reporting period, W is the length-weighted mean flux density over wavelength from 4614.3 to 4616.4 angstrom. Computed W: 9.15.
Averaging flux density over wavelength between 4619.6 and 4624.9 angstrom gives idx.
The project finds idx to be 8.94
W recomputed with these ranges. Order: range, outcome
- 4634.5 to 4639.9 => 8.43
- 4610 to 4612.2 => 8.36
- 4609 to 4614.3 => 8.53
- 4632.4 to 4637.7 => 8.6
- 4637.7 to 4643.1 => 8.18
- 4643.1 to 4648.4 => 7.9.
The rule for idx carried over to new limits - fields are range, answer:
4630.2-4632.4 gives 8.78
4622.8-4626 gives 8.49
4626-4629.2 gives 8.54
